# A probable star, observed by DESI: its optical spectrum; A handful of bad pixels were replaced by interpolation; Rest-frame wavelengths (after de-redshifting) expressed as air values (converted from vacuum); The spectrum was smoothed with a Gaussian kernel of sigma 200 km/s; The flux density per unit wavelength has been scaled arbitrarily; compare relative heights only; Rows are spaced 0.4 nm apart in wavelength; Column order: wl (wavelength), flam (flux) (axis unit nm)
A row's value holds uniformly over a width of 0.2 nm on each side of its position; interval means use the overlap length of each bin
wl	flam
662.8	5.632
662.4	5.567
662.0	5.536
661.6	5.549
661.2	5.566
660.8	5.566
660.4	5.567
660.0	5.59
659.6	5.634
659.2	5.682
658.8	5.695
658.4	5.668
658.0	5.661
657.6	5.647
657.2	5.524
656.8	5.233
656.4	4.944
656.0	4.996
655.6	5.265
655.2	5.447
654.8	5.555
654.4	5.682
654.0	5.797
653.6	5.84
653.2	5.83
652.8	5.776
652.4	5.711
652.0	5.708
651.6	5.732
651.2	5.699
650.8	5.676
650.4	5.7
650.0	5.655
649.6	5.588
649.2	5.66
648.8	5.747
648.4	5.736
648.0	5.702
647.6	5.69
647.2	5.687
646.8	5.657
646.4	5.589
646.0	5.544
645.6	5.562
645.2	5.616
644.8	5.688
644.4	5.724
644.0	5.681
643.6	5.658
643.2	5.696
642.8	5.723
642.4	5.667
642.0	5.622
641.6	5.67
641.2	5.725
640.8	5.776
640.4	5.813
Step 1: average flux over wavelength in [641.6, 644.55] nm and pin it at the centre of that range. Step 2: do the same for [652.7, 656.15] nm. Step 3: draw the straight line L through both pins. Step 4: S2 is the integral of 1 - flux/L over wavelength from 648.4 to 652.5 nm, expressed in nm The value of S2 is -0.055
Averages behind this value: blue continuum 5.68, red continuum 5.58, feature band 5.69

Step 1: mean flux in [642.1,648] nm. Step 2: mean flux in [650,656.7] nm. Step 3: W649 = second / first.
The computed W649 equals 0.99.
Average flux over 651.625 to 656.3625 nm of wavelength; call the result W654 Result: 5.58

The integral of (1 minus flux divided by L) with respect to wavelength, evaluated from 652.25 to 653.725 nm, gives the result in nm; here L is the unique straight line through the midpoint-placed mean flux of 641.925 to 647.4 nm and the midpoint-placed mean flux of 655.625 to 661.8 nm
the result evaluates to -0.06 nm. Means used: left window 5.65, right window 5.49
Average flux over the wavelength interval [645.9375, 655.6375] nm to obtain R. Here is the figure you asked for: 5.68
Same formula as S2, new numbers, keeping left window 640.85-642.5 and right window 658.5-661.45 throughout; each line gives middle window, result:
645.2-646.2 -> 0.02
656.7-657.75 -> 0.03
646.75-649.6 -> -0.02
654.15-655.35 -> 0.01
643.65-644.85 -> 0.00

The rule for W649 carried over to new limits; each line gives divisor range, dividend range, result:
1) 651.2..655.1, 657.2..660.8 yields 0.98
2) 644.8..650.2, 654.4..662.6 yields 0.97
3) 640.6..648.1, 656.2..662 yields 0.98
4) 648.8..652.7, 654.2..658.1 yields 0.95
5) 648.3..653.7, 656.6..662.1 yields 0.98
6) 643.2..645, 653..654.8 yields 1.01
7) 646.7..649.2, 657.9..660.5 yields 0.99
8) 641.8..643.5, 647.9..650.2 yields 1.00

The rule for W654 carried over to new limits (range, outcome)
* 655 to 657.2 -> 5.21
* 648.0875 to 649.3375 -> 5.72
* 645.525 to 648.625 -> 5.65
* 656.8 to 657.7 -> 5.5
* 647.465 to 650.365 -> 5.68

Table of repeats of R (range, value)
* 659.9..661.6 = 5.57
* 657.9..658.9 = 5.67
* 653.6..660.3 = 5.51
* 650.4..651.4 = 5.69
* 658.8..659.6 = 5.67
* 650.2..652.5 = 5.7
